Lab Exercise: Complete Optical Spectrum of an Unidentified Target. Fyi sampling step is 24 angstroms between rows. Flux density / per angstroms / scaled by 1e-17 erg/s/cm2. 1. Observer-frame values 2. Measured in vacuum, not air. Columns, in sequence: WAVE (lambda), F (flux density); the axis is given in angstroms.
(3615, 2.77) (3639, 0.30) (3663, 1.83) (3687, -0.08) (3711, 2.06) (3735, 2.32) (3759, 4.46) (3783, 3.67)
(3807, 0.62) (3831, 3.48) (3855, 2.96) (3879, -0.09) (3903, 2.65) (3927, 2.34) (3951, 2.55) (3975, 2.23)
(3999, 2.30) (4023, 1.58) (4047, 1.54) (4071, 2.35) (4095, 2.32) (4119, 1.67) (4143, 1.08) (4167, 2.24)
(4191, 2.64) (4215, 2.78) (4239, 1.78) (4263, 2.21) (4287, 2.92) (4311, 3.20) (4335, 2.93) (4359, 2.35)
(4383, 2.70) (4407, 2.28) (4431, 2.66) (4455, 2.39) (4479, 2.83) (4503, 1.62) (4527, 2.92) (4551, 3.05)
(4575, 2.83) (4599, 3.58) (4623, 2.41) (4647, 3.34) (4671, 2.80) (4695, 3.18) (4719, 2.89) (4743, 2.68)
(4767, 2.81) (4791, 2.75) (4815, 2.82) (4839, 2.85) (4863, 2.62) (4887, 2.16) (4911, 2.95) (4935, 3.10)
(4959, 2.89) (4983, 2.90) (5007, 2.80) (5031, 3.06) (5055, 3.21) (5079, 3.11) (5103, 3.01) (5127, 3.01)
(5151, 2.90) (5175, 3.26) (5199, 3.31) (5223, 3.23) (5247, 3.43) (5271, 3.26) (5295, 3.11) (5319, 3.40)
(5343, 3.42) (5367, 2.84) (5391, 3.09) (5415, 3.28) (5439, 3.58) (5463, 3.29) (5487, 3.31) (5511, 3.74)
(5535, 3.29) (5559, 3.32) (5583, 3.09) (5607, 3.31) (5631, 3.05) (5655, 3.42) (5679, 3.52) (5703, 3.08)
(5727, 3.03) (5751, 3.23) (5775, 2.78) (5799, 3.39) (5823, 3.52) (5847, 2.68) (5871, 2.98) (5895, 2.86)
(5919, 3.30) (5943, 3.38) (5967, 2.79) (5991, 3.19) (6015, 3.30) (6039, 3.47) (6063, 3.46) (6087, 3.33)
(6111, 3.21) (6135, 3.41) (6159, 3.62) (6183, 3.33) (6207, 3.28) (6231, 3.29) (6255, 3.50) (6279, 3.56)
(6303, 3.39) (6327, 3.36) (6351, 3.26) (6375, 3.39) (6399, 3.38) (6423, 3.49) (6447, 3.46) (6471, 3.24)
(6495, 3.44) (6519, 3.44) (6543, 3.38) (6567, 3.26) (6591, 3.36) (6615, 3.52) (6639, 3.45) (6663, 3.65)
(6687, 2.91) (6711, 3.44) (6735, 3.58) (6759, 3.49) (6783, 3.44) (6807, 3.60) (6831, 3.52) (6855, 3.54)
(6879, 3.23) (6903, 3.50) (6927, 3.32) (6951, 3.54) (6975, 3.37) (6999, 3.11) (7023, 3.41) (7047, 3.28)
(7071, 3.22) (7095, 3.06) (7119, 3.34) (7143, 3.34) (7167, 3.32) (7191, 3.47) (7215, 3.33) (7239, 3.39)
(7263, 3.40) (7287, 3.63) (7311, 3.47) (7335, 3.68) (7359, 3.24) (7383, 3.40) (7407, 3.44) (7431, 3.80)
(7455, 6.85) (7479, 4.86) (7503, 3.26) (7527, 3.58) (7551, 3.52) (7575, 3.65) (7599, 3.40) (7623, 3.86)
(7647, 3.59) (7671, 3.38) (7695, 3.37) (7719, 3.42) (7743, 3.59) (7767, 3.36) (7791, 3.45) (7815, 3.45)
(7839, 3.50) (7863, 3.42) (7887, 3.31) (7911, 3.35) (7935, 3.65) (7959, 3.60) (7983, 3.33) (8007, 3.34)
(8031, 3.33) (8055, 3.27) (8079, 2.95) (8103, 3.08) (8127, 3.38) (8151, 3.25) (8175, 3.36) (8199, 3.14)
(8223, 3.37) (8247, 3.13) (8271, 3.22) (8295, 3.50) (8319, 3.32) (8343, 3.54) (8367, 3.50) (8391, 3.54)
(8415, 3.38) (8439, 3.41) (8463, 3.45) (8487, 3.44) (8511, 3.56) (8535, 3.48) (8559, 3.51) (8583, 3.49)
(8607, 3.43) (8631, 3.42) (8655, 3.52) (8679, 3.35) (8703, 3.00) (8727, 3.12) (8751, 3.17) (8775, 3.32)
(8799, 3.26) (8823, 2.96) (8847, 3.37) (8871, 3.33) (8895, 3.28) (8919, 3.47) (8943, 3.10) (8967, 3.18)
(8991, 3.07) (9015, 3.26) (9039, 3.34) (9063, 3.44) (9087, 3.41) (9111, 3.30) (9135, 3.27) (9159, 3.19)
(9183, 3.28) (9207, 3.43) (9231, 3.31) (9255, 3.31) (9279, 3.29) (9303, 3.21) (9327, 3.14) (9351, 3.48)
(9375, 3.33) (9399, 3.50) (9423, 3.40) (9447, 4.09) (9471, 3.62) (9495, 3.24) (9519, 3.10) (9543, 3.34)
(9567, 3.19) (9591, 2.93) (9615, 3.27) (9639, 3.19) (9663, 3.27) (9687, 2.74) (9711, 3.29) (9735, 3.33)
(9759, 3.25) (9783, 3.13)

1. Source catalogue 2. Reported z 0.135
